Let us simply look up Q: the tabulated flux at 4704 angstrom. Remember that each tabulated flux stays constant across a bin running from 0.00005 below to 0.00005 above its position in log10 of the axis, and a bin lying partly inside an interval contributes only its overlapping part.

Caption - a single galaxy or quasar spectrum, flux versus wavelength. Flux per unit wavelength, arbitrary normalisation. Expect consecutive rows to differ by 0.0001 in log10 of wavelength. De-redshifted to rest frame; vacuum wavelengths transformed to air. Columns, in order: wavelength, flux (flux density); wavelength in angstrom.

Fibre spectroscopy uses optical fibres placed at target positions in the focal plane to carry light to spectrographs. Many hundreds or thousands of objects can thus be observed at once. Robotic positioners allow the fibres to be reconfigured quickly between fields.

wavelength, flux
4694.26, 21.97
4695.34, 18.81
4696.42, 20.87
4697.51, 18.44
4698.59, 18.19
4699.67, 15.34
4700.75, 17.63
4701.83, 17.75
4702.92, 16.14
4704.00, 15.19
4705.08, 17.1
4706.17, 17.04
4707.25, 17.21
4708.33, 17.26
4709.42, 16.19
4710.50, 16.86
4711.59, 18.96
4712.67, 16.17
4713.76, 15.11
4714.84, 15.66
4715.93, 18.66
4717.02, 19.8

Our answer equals 15.19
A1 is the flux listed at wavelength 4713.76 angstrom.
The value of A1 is 15.11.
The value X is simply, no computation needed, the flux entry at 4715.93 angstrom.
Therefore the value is 18.66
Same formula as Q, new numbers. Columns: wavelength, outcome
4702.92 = 16.14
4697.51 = 18.44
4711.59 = 18.96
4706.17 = 17.04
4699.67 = 15.34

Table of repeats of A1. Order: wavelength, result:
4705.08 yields 17.1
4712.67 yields 16.17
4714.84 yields 15.66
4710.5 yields 16.86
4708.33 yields 17.26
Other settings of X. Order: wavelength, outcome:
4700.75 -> 17.63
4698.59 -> 18.19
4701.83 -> 17.75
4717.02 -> 19.8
